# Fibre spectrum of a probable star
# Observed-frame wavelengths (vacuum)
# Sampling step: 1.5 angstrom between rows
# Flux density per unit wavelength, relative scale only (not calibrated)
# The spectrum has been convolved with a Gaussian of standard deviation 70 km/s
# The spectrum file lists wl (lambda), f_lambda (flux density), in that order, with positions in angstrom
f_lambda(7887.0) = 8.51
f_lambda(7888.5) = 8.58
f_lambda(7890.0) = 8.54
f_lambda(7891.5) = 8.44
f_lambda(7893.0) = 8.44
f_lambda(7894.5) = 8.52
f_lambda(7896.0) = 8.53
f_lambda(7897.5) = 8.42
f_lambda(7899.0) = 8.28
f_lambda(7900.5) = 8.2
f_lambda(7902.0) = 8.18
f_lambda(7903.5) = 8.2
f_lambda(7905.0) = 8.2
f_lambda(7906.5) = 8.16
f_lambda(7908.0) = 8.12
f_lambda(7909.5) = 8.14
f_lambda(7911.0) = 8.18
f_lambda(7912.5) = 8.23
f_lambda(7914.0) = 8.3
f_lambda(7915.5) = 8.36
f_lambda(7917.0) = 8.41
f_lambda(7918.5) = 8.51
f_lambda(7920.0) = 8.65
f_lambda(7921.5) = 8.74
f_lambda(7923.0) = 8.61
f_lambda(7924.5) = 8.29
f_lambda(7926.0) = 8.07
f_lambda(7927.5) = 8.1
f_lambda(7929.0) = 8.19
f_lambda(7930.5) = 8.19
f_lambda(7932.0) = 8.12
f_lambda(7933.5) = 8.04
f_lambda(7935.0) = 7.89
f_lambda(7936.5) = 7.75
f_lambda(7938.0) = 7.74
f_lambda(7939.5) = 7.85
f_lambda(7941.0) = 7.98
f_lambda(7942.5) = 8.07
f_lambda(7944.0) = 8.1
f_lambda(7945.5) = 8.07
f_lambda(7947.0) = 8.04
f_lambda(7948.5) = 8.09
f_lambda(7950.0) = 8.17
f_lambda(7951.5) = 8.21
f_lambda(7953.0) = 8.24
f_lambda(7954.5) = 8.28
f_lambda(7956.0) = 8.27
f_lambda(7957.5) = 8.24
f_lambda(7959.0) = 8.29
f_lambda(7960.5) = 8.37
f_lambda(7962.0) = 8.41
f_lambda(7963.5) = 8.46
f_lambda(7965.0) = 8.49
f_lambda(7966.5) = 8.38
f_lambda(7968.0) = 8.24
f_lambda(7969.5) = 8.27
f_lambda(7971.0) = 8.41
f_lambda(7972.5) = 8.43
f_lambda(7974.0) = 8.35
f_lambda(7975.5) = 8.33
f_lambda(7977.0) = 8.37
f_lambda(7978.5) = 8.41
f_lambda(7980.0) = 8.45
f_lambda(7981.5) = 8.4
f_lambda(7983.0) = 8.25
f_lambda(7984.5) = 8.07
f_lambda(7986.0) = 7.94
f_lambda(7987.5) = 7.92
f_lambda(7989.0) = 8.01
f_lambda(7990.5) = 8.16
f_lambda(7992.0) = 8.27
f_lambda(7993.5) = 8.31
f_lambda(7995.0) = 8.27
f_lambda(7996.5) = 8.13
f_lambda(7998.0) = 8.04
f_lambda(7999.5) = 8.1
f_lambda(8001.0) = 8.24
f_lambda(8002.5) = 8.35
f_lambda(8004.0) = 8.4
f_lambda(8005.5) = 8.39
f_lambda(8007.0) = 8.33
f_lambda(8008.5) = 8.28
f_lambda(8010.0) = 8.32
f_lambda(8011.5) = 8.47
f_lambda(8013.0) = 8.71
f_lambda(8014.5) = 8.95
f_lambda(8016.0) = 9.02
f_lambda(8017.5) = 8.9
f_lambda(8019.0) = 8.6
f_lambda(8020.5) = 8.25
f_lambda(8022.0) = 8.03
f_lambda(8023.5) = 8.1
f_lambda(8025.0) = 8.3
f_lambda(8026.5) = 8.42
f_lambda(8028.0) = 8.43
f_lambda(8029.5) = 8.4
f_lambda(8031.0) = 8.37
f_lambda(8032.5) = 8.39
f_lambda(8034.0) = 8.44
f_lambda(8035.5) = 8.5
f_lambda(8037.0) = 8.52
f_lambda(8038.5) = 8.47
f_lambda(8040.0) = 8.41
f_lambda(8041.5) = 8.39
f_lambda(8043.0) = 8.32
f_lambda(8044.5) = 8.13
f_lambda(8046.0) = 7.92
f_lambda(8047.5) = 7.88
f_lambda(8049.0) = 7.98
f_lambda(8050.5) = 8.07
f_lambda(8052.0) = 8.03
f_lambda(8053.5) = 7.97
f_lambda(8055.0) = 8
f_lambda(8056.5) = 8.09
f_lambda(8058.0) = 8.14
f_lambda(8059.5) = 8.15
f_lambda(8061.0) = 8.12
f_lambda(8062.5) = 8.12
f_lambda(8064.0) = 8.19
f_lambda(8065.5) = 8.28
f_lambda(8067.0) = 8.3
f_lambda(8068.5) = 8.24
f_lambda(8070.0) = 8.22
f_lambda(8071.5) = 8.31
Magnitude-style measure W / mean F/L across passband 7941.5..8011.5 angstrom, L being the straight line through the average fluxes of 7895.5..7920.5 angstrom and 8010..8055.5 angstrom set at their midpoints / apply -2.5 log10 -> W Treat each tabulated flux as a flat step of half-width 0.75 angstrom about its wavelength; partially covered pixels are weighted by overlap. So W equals 0.01 mag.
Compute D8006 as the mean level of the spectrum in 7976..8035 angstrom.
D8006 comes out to 8.34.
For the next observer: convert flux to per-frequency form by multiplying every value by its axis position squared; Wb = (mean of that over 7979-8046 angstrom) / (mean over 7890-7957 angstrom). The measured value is 1.04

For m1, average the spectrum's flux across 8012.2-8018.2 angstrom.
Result 8.89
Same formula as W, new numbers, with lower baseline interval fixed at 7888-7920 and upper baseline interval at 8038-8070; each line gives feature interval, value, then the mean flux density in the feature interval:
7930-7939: 0.05 mag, 7.95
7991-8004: 0.00 mag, 8.22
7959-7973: -0.02 mag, 8.38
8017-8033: -0.02 mag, 8.37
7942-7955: 0.02 mag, 8.14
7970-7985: -0.01 mag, 8.35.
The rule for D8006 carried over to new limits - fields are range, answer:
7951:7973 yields 8.33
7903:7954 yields 8.18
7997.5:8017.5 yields 8.45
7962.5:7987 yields 8.32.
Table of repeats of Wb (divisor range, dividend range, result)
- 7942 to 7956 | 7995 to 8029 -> 1.05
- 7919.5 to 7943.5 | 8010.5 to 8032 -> 1.07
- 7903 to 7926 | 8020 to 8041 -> 1.03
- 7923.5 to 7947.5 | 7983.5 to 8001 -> 1.02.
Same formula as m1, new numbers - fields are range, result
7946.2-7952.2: 8.13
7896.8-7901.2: 8.3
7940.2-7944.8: 8.05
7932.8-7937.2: 7.89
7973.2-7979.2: 8.37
